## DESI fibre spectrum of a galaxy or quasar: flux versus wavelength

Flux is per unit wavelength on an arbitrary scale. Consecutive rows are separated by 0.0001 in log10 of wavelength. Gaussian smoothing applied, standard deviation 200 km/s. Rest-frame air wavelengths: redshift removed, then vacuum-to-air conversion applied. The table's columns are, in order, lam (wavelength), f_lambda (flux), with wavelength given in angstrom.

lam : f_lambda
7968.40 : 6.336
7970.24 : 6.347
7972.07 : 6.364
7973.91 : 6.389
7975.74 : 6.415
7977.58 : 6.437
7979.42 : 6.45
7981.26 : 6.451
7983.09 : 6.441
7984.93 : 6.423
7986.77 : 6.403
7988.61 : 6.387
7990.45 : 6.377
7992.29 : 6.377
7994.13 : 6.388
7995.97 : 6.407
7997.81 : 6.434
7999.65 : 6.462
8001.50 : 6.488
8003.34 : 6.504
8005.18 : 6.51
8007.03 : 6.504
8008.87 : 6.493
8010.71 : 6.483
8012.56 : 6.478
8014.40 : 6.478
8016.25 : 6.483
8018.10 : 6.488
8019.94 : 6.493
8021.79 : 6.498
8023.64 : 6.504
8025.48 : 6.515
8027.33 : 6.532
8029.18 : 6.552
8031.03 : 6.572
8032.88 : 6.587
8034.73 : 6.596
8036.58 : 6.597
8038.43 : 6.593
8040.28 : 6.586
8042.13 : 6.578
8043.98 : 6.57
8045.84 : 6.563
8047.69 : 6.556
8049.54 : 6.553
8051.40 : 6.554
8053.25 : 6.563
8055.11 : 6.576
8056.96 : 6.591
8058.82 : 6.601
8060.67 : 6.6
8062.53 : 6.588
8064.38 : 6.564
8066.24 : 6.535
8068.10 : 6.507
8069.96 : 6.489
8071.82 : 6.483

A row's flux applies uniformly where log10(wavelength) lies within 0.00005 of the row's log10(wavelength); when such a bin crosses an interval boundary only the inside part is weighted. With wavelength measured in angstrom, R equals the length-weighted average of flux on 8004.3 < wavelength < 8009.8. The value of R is 6.5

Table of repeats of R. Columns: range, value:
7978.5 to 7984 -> 6.45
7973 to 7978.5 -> 6.42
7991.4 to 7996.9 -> 6.39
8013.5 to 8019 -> 6.47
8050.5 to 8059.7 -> 6.58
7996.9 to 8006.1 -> 6.48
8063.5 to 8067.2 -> 6.54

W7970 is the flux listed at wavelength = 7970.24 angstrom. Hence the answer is 6.347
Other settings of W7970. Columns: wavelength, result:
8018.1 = 6.488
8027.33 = 6.532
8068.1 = 6.507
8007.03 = 6.504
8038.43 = 6.593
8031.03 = 6.572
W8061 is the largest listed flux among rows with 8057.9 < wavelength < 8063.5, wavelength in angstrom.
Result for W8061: 6.601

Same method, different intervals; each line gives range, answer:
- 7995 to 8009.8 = 6.51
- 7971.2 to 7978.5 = 6.437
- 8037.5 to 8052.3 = 6.593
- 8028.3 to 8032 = 6.572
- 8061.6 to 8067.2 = 6.588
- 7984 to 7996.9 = 6.423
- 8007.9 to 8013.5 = 6.493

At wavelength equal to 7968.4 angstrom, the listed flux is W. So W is 6.336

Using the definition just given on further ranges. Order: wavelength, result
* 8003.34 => 6.504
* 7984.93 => 6.423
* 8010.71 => 6.483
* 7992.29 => 6.377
